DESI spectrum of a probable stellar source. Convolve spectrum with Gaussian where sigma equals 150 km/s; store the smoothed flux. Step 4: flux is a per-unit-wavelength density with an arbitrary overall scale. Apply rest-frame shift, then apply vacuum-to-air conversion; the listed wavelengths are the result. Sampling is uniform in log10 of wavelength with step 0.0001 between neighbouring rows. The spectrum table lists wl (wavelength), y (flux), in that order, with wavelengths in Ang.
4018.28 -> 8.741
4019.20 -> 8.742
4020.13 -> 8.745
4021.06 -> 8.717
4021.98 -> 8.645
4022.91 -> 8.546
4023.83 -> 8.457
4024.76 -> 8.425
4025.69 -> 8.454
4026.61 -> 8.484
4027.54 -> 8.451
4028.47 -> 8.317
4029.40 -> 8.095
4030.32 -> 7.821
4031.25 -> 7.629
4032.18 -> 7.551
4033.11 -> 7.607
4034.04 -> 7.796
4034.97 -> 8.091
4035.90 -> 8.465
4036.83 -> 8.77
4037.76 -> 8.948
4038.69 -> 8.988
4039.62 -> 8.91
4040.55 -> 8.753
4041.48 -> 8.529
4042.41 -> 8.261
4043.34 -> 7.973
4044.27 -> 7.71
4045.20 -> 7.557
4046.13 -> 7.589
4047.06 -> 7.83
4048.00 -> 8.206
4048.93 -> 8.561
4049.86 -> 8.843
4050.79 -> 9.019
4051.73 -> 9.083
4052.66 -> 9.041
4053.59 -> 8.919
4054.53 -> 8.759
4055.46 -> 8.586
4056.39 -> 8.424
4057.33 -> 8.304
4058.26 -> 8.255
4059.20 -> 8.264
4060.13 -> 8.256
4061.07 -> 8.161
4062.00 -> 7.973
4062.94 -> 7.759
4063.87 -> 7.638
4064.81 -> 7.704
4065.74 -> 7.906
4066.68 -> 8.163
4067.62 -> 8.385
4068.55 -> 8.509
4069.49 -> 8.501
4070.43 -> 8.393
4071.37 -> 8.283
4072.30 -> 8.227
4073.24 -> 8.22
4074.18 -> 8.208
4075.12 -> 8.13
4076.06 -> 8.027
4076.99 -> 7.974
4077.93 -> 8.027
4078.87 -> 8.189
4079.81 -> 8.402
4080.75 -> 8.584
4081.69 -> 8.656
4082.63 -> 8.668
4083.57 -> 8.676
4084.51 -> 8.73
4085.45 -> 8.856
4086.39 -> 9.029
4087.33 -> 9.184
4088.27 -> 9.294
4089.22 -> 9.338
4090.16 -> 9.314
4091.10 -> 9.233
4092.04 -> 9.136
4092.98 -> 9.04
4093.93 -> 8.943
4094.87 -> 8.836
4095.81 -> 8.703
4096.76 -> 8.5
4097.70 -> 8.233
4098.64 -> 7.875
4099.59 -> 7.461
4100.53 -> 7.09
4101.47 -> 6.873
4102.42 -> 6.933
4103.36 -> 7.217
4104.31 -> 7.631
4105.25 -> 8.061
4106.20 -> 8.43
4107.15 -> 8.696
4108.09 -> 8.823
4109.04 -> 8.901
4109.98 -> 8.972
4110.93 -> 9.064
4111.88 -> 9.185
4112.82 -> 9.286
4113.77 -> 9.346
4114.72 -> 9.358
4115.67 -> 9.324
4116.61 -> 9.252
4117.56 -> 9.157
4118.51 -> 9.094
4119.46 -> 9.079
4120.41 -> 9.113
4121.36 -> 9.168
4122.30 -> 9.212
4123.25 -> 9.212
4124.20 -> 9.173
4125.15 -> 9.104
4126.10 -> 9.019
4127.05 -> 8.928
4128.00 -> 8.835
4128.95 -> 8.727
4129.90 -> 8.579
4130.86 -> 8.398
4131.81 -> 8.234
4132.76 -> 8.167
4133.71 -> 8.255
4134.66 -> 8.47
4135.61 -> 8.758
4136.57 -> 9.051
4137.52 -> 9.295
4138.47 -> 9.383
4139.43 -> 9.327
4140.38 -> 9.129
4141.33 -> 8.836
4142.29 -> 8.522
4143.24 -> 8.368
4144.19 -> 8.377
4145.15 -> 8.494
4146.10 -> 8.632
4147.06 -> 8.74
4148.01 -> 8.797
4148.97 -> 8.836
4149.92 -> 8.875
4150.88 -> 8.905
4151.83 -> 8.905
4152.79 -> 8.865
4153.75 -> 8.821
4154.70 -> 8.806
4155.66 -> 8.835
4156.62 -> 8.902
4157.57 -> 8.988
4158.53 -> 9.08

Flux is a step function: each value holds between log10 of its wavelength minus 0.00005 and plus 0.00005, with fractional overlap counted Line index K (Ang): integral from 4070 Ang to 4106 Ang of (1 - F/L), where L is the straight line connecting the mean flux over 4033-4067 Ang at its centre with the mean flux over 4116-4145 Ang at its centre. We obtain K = 0.9 Ang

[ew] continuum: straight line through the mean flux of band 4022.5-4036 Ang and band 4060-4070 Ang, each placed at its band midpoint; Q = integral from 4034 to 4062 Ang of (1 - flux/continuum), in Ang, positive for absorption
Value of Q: -1.1 Ang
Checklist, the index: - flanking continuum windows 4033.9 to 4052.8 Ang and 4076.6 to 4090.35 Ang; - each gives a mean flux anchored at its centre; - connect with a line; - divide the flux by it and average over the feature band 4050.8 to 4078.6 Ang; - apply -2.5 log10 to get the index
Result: 0.04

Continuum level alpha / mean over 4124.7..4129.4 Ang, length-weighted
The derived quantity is 8.92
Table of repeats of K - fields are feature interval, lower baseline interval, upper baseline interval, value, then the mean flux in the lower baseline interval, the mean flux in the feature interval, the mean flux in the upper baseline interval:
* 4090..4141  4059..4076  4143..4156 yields -1.3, 8.14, 8.71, 8.74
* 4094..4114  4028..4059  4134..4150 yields 0.8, 8.34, 8.29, 8.81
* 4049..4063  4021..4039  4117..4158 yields -0.2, 8.3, 8.53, 8.85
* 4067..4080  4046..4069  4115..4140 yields 0.4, 8.34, 8.24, 8.94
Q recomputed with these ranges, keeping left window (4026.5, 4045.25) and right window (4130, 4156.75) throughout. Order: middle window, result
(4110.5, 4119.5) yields -0.6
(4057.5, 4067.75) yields 0.4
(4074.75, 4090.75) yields -0.4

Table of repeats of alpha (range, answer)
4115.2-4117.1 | 9.32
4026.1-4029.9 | 8.35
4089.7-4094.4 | 9.13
